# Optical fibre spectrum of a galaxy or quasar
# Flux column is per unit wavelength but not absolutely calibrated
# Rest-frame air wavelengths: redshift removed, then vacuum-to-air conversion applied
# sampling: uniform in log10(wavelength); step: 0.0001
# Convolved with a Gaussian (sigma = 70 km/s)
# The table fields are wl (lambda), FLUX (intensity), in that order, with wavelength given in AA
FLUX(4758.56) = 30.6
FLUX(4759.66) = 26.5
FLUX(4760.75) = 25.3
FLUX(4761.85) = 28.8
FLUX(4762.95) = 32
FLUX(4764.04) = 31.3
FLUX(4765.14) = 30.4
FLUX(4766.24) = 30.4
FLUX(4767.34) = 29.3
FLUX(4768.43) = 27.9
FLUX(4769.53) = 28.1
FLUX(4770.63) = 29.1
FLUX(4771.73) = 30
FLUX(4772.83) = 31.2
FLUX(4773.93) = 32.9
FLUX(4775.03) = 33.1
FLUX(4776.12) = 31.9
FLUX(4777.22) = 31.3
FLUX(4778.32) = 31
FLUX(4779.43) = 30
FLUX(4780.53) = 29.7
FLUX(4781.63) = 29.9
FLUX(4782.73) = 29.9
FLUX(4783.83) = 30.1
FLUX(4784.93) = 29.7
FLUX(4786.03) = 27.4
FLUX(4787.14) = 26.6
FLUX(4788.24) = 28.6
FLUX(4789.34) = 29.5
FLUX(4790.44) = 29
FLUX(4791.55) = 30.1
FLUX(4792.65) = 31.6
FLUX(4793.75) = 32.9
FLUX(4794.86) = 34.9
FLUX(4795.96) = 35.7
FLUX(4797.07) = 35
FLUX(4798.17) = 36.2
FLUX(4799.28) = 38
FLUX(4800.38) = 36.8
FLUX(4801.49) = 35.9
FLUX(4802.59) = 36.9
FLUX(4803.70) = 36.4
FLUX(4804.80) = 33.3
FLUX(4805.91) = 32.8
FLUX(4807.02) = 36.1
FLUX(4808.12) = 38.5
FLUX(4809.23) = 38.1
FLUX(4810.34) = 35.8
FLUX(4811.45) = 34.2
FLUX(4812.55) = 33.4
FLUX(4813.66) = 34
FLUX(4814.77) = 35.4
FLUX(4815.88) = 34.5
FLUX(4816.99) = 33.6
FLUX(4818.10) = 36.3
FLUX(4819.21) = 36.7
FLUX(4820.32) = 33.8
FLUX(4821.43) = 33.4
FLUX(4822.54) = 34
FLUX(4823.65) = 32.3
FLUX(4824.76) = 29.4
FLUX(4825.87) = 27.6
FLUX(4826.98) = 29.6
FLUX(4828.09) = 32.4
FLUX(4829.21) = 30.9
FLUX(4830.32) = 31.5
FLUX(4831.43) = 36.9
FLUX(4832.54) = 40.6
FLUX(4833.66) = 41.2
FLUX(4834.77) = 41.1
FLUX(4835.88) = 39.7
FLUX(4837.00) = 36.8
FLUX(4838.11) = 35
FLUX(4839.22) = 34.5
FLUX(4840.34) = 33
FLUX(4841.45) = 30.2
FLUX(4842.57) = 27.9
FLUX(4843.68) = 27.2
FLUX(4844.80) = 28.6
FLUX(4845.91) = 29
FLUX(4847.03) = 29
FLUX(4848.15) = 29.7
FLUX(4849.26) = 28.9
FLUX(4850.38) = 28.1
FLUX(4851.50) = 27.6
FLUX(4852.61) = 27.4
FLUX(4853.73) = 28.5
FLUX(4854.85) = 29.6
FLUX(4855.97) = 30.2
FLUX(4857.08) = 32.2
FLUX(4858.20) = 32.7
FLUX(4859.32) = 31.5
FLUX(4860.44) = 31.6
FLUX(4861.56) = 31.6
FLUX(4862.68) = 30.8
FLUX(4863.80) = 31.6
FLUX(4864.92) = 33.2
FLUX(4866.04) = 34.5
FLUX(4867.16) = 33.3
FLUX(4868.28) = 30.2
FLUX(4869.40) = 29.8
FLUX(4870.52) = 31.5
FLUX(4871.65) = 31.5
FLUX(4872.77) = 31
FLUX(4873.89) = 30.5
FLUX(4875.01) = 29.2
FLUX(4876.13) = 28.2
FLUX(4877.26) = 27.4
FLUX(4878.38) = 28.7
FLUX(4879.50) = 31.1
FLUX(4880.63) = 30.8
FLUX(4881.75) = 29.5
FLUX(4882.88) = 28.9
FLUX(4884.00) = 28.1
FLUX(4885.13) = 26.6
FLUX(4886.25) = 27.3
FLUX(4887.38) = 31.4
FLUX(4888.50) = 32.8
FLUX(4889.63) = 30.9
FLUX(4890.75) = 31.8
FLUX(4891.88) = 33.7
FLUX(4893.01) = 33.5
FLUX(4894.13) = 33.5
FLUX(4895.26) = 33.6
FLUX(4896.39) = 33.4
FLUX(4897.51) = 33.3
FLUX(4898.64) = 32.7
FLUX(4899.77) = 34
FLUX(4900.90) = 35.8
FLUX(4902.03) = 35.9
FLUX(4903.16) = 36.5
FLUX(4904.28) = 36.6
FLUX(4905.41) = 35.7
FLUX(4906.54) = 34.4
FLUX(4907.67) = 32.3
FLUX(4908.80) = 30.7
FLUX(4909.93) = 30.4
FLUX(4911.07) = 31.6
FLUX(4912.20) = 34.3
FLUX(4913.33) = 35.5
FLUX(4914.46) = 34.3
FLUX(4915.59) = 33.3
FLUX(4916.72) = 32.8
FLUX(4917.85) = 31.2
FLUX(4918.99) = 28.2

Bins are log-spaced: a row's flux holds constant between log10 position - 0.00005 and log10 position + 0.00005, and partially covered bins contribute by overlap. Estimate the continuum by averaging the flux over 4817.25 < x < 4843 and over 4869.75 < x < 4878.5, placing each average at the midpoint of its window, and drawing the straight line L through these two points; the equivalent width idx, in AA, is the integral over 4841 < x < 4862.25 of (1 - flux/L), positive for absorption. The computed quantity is 1.6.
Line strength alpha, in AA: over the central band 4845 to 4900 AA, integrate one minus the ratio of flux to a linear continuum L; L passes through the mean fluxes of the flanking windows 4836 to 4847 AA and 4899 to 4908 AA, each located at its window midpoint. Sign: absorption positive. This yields 4.4 AA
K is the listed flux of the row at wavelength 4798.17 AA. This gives 36.2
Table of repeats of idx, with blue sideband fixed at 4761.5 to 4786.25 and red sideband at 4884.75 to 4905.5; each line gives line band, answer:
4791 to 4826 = -3.9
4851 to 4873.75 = 0.9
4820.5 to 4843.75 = -1.5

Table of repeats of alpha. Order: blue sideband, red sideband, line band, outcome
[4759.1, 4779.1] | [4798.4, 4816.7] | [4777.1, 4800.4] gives 1.1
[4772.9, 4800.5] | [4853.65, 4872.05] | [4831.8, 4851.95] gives -0.8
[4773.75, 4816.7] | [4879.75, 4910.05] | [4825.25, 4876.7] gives 1.6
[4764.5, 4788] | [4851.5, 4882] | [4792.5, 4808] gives -2.7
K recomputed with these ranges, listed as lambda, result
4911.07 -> 31.6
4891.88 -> 33.7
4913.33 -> 35.5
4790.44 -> 29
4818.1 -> 36.3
